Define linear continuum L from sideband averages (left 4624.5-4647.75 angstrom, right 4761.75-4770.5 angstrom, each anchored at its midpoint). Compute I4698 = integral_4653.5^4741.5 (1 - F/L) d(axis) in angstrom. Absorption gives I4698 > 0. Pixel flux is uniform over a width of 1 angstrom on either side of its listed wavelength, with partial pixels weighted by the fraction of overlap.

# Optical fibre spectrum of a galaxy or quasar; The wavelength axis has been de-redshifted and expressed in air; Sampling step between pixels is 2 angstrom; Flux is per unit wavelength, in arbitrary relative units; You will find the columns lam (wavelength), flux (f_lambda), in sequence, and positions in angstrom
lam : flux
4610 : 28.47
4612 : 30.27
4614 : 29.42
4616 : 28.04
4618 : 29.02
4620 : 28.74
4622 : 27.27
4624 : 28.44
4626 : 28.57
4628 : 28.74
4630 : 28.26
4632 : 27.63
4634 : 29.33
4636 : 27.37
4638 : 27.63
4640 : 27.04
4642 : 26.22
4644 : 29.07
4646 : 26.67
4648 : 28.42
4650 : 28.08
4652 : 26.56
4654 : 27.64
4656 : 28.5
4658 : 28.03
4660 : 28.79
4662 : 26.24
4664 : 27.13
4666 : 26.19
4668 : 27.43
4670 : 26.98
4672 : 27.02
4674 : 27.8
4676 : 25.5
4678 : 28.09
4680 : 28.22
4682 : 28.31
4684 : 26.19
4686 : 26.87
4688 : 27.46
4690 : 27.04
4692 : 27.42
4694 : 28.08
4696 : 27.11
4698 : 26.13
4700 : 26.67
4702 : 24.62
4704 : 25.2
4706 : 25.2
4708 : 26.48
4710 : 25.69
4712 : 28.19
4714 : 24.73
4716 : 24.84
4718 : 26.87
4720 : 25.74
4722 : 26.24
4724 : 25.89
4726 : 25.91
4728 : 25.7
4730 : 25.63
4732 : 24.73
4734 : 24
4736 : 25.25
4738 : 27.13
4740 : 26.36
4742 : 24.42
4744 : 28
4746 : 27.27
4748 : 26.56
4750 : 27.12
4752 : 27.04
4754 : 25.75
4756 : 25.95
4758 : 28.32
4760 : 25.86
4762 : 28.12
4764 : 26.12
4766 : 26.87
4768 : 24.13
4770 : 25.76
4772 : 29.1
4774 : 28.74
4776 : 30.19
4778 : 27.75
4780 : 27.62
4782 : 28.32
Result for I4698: 1.6 angstrom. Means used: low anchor 27.9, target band 26.6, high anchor 26.1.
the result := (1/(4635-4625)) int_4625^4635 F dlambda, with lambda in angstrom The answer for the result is 28.5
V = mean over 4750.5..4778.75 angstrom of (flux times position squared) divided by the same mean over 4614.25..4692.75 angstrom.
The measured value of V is 1.03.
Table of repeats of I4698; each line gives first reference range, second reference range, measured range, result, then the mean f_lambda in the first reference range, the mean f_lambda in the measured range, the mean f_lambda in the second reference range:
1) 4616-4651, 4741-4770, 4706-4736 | 1.36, 28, 25.7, 26.5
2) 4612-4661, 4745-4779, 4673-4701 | 0.50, 28.1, 27.2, 27.1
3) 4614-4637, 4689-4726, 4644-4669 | 0.01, 28.4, 27.5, 26.2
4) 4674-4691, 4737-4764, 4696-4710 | 0.66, 27.2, 25.8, 26.7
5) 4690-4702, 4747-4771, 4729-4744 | 0.61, 26.9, 25.5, 26.5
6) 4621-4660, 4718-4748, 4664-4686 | 0.00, 27.9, 27.2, 25.9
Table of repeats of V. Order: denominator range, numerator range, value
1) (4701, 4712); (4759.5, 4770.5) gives 1.04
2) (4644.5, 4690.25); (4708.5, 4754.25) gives 0.98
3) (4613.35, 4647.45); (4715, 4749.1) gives 0.96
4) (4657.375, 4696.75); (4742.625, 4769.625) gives 1.01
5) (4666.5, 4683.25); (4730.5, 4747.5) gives 0.97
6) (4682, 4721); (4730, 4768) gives 1.02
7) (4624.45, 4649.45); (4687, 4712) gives 0.97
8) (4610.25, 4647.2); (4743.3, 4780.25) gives 1.02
